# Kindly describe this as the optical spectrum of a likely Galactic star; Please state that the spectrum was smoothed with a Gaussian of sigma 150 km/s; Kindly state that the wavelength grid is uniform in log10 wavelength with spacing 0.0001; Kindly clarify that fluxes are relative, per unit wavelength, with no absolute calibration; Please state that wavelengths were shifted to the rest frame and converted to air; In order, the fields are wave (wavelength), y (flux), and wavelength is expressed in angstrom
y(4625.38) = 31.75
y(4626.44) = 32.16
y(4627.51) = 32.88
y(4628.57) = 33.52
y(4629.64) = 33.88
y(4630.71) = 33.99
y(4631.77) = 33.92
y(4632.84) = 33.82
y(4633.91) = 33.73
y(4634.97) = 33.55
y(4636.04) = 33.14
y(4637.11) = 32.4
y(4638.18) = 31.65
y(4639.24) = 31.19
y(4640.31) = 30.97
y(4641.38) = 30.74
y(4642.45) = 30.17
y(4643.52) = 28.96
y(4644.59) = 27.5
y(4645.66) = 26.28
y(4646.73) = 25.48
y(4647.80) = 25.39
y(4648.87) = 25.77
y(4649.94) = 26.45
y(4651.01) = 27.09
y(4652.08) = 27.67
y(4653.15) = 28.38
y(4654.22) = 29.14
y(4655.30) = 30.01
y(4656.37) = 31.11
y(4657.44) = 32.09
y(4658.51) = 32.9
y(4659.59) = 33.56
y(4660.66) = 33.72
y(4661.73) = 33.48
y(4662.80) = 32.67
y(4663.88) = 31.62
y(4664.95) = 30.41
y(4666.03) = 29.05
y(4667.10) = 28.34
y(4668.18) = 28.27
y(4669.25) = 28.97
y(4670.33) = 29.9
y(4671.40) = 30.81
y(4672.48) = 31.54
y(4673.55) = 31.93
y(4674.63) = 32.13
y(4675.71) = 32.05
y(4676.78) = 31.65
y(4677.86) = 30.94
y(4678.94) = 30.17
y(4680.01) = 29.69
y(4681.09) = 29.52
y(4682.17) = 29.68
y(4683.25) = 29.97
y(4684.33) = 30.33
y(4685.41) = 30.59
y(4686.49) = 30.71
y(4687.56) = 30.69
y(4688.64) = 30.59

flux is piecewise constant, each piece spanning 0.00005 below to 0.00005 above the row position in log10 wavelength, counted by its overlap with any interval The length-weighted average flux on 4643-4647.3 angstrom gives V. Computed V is 27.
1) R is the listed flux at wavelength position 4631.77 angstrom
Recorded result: 33.92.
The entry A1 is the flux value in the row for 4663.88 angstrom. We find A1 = 31.62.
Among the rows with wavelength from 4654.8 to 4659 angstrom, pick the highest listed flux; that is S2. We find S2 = 32.9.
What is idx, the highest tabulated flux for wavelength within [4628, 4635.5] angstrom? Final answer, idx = 33.99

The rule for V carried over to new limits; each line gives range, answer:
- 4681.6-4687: 30.2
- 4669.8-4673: 30.8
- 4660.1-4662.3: 33.7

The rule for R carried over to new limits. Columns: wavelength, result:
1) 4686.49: 30.71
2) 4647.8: 25.39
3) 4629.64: 33.88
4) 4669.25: 28.97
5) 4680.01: 29.69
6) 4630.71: 33.99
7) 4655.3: 30.01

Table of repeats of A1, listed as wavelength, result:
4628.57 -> 33.52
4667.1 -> 28.34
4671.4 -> 30.81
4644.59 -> 27.5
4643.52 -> 28.96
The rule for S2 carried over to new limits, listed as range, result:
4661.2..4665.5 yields 33.48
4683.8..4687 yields 30.71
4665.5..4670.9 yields 29.9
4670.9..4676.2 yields 32.13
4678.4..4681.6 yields 30.17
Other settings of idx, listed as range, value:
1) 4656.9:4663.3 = 33.72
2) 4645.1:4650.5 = 26.45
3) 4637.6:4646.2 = 31.65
